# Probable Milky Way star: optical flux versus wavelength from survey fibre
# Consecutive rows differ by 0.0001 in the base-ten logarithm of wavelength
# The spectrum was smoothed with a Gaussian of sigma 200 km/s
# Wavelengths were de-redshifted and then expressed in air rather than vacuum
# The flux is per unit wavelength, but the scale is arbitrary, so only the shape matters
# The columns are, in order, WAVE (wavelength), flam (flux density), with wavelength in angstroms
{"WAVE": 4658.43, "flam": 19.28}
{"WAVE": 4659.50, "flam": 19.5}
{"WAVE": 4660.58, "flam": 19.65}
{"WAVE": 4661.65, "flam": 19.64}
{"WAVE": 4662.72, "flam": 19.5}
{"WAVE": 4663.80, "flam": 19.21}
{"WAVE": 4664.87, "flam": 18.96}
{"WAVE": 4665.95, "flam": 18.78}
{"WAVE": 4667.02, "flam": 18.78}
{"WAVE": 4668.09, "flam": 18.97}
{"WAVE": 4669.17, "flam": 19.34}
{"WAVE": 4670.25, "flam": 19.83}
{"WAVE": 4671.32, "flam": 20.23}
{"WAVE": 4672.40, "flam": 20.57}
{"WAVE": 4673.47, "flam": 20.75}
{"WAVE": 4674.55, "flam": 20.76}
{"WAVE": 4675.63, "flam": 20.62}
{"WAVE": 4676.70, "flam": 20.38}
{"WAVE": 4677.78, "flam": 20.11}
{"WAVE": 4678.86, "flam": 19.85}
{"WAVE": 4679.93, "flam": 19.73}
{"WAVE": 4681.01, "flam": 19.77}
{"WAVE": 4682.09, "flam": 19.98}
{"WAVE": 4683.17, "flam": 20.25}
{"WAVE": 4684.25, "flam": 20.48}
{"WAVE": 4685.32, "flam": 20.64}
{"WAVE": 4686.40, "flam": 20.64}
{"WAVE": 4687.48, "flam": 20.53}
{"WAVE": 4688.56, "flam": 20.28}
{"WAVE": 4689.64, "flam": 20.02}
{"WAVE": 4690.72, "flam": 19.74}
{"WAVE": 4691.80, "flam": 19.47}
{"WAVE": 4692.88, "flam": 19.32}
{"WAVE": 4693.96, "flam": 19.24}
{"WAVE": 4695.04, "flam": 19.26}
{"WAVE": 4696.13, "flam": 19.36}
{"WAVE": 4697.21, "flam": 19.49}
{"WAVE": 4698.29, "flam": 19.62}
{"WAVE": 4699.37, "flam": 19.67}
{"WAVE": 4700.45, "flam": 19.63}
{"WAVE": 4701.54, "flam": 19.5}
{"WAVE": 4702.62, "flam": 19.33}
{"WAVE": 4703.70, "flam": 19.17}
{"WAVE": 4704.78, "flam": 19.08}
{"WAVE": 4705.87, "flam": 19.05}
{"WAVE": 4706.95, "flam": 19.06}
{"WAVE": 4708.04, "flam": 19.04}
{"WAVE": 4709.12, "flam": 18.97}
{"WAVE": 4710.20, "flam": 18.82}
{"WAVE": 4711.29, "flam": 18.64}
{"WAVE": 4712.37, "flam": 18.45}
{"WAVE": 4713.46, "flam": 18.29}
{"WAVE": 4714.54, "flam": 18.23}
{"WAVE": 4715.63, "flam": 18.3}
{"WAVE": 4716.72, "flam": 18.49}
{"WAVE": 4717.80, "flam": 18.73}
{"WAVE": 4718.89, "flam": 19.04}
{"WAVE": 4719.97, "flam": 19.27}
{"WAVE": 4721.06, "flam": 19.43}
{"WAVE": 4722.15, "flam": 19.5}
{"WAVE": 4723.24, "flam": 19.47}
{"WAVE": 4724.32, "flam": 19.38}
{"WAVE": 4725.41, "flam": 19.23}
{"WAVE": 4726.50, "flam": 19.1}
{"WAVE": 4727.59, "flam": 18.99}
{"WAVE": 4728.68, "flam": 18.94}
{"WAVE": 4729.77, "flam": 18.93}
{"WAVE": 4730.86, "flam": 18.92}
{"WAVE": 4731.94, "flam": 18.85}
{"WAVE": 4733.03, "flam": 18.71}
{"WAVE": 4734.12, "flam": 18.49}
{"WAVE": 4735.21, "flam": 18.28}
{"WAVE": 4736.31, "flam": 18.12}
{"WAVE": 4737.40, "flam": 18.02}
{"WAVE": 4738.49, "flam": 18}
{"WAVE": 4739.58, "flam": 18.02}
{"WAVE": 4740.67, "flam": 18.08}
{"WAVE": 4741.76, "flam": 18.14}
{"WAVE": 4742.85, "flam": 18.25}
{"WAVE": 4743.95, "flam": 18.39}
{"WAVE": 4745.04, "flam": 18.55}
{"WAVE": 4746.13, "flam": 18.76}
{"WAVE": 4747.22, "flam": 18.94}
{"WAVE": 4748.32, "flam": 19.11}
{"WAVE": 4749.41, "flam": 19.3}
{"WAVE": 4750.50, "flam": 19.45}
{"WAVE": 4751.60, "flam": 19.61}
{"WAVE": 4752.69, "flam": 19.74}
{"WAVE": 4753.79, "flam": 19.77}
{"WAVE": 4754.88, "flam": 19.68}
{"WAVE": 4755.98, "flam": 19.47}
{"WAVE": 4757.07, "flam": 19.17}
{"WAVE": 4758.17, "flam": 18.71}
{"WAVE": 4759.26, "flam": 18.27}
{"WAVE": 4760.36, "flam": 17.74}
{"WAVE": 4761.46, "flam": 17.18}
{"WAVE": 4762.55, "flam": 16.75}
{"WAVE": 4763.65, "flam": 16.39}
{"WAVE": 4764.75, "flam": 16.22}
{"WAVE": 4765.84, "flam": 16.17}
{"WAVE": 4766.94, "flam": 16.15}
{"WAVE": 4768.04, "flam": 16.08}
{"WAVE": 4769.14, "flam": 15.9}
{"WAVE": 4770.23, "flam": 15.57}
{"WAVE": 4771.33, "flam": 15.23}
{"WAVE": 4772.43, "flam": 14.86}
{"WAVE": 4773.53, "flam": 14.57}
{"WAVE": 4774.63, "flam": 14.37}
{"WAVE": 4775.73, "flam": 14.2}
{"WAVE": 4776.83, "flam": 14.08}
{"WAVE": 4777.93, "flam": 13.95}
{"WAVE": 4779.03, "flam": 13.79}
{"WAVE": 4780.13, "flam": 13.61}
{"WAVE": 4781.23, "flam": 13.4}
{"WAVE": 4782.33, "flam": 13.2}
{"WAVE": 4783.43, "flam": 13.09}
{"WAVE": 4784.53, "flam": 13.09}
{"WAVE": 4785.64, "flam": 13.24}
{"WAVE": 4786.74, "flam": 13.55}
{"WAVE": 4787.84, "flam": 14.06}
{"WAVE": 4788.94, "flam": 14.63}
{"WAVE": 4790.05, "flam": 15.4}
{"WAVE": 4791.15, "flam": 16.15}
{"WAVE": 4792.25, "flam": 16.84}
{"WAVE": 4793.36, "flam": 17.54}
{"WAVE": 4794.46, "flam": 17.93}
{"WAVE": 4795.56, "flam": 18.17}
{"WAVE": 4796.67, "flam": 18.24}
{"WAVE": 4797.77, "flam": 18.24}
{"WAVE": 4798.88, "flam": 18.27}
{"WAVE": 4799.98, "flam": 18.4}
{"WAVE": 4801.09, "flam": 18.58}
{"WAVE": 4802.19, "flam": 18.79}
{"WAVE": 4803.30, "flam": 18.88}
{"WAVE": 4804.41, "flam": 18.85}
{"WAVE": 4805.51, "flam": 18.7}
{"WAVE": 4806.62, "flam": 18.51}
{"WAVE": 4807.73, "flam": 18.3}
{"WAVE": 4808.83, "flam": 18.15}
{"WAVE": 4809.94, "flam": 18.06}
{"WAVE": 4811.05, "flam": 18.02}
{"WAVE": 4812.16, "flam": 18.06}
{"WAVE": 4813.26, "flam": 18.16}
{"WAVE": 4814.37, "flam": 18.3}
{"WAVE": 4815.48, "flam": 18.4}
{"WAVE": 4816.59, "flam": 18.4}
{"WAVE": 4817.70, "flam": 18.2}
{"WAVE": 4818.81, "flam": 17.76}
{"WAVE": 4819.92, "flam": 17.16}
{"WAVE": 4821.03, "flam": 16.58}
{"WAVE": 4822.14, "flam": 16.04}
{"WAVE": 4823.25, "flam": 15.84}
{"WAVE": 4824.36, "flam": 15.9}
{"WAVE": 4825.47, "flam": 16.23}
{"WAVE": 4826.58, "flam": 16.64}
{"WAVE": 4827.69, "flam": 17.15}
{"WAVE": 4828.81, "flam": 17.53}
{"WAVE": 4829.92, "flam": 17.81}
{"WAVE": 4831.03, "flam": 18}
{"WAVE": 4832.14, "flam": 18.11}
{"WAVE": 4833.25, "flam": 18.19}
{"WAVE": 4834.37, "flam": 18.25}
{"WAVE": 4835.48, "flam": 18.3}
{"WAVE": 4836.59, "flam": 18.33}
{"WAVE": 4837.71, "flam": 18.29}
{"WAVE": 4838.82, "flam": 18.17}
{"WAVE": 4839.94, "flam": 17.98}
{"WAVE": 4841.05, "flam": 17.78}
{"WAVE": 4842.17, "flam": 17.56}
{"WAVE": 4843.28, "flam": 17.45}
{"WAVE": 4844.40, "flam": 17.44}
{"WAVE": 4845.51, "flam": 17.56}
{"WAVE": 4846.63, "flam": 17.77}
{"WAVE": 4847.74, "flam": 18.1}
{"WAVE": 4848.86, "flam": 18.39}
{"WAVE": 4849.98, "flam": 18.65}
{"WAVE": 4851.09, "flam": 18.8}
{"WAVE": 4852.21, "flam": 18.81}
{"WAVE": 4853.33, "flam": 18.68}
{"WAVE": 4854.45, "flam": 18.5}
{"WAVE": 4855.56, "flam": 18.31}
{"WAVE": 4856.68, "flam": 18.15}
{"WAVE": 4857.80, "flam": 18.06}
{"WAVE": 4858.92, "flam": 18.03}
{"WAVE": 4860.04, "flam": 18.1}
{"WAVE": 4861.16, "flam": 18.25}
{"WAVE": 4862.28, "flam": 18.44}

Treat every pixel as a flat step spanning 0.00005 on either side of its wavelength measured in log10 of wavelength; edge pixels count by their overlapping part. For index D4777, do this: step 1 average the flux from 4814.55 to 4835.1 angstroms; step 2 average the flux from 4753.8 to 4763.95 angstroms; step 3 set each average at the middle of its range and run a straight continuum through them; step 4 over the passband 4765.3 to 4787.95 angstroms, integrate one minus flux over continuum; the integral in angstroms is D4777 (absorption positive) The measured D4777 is 4.6 angstroms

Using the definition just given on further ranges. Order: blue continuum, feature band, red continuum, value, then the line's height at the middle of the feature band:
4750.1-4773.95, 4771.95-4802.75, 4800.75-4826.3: 3.65 angstroms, 17.6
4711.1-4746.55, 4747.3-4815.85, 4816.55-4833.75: 3.71 angstroms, 17.9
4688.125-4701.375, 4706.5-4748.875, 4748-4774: -0.36 angstroms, 18.6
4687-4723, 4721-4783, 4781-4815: 1.98 angstroms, 18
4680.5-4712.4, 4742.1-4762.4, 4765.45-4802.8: -2.17 angstroms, 17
